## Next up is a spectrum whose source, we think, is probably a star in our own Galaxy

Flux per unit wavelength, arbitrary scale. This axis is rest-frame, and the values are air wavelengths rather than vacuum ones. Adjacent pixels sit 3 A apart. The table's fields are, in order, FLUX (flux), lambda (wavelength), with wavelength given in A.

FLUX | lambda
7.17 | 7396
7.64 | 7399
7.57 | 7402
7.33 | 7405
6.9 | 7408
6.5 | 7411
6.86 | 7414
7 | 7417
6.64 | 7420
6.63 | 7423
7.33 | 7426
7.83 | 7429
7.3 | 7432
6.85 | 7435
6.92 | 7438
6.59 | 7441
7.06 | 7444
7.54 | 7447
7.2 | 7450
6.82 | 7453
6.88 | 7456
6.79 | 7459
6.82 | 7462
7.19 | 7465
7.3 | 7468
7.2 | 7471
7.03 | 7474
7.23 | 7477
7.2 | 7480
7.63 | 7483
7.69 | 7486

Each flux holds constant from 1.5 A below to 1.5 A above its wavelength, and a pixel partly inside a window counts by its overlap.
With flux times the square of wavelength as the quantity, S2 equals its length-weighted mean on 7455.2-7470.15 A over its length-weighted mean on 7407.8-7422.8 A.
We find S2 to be 1.1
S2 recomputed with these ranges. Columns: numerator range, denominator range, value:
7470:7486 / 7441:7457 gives 1.04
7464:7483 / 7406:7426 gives 1.08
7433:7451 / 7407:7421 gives 1.04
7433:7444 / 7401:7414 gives 0.98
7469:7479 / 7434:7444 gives 1.06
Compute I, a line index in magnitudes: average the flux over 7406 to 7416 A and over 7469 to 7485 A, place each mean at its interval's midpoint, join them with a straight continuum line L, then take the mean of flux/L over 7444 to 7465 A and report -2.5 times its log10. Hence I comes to 0.01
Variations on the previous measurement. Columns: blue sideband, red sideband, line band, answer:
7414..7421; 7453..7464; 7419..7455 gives -0.03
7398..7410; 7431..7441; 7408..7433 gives 0.02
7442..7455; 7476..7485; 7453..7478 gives 0.03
